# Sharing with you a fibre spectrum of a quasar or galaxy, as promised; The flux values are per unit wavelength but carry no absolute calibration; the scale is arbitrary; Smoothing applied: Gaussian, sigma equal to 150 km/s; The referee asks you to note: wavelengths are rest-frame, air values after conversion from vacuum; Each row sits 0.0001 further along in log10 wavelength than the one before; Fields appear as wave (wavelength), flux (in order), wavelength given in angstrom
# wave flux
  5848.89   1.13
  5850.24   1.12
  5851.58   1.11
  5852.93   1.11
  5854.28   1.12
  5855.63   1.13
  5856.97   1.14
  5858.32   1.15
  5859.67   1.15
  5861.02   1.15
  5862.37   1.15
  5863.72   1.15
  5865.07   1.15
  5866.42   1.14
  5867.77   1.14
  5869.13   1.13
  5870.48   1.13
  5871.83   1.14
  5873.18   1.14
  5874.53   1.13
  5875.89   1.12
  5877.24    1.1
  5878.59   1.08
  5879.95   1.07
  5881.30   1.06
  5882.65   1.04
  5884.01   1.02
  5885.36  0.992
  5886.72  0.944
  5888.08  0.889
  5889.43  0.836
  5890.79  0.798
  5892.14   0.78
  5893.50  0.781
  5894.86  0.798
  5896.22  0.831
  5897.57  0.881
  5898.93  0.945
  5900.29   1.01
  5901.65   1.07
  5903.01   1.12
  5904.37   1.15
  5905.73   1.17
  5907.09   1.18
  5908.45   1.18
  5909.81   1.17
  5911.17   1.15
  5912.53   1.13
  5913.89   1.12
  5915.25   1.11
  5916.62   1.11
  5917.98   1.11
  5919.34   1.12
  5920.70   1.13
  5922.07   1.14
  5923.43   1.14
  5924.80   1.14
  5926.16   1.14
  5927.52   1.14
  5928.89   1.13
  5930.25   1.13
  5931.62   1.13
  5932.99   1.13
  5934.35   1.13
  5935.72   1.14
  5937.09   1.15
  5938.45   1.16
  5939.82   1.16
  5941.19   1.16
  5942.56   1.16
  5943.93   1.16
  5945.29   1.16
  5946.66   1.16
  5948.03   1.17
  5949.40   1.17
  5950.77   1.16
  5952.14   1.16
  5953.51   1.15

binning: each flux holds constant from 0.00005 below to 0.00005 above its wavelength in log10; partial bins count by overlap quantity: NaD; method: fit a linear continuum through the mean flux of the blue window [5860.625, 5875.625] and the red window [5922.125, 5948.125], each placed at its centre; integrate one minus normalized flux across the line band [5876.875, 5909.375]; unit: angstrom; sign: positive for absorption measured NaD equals 4.4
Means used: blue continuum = 1.14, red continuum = 1.15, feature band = 0.989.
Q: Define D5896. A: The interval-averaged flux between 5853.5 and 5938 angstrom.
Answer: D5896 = 1.08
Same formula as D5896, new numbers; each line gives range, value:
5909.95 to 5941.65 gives 1.14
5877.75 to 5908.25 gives 0.979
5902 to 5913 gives 1.15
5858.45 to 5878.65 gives 1.14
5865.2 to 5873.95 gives 1.14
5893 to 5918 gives 1.05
